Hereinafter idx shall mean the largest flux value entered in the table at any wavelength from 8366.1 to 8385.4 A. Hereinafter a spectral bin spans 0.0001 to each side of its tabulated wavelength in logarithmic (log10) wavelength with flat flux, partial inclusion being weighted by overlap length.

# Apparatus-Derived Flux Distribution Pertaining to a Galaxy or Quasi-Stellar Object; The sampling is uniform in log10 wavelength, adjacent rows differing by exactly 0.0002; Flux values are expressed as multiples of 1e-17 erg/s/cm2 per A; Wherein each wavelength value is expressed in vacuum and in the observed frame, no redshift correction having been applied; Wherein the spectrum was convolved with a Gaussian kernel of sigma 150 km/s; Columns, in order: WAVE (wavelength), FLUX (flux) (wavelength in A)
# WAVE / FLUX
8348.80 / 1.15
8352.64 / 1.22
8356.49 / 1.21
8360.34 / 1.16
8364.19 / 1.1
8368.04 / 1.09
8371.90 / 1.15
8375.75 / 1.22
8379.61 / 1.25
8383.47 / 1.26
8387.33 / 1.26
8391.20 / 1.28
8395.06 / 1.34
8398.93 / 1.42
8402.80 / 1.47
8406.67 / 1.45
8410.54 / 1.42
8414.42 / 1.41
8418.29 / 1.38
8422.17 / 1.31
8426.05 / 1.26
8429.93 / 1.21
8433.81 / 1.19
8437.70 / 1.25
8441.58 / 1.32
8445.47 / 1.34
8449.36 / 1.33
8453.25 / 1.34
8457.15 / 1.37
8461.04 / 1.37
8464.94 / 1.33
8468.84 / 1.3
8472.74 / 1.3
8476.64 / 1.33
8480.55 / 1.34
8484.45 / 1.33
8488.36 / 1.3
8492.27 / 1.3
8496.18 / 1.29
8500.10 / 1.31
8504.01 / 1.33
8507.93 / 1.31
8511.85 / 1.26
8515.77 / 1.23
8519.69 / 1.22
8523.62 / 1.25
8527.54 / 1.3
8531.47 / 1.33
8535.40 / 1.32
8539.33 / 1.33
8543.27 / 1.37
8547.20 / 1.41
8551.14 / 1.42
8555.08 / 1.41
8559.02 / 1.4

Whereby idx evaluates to 1.26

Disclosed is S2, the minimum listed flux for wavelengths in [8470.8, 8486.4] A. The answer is 1.3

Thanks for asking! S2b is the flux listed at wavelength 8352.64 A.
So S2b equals 1.22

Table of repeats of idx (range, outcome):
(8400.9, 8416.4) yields 1.47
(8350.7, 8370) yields 1.22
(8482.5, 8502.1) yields 1.33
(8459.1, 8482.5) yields 1.37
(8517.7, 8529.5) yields 1.3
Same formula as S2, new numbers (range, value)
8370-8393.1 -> 1.15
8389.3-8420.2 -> 1.28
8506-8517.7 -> 1.23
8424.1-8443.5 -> 1.19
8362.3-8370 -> 1.09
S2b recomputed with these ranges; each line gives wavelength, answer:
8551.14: 1.42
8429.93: 1.21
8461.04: 1.37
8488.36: 1.3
